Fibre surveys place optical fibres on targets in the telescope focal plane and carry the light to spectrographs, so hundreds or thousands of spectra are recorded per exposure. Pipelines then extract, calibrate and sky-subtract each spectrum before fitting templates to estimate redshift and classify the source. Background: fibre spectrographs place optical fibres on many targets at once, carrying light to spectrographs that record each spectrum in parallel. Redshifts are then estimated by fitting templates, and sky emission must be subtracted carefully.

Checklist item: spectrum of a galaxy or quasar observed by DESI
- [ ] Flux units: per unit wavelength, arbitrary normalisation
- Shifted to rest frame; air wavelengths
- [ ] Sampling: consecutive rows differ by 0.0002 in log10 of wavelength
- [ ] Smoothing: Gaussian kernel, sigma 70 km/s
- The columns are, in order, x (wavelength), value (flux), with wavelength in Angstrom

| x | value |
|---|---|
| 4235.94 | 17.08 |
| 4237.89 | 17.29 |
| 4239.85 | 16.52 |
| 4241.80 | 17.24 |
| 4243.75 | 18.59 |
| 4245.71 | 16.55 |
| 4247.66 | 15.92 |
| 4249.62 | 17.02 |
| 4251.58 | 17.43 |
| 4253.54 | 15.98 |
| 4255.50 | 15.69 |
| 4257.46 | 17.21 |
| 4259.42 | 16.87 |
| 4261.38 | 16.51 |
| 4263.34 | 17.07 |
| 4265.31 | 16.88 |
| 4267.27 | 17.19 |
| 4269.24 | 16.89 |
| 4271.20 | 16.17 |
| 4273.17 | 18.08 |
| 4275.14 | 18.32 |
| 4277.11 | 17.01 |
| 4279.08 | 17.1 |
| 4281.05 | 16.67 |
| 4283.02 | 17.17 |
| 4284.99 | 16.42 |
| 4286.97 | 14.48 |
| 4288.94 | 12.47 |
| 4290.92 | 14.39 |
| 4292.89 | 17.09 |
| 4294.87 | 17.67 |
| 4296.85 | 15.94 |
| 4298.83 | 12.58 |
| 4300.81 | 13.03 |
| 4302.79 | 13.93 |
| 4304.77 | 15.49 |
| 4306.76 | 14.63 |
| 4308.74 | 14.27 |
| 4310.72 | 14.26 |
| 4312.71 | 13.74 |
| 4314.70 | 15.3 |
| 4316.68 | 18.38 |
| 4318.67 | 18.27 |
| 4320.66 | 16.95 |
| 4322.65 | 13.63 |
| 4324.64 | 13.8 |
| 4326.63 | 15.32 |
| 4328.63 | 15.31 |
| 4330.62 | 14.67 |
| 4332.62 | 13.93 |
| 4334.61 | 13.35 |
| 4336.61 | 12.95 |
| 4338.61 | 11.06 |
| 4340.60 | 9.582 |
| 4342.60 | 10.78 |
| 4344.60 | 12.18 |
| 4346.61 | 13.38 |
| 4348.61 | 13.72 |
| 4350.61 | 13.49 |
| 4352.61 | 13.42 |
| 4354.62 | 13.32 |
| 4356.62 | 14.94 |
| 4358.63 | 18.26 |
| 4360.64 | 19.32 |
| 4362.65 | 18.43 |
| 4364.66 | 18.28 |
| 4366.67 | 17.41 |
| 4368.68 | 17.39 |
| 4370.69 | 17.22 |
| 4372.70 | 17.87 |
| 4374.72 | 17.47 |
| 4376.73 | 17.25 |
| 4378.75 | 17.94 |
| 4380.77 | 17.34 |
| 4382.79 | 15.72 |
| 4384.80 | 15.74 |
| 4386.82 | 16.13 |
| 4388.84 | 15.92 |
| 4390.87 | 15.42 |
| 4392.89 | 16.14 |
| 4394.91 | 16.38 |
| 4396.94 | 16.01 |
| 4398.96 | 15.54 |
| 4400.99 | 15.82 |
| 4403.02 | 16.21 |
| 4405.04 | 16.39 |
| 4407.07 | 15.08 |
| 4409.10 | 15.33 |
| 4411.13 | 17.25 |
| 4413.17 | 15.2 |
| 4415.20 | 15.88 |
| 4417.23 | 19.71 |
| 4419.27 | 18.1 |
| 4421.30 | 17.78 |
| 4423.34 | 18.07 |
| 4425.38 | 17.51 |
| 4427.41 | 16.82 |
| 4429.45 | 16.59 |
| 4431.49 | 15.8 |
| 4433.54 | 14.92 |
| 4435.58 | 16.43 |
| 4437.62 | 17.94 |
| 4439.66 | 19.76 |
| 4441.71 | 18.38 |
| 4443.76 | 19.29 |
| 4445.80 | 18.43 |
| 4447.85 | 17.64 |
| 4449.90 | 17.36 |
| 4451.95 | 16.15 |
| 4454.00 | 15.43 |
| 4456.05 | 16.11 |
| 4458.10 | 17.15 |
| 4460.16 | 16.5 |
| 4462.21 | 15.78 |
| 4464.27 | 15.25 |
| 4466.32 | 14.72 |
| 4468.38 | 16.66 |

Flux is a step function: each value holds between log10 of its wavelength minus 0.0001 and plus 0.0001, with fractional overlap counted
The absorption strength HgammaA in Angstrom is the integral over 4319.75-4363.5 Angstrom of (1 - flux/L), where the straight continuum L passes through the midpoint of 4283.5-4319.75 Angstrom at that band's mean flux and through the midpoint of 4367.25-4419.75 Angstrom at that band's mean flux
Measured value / 4.5 Angstrom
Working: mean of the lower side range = 15.2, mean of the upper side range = 16.5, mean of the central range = 14.2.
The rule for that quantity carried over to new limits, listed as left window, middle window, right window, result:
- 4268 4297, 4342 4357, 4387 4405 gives 2.8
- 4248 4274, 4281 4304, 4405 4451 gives 2.4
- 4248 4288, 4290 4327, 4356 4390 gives 3.8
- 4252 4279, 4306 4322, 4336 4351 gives -2.1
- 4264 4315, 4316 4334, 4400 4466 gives 0.5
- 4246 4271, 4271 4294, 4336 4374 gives 0.0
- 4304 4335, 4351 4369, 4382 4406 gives -1.2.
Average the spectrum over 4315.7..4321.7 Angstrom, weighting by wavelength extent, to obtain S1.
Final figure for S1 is 17.8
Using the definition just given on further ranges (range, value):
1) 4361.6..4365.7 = 18.4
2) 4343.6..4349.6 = 13.1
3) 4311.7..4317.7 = 15.8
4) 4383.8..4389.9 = 15.9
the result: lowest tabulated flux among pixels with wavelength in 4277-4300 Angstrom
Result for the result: 12.47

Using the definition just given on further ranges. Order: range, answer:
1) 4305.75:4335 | 13.35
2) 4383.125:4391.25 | 15.42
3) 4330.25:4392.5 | 9.582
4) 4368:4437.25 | 14.92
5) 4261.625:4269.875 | 16.88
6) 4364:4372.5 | 17.22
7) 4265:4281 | 16.17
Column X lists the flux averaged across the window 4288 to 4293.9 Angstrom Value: 14.7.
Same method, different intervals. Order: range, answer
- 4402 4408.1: 15.9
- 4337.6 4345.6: 10.9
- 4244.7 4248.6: 16.3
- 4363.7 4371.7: 17.6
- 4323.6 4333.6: 14.6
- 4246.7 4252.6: 16.8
